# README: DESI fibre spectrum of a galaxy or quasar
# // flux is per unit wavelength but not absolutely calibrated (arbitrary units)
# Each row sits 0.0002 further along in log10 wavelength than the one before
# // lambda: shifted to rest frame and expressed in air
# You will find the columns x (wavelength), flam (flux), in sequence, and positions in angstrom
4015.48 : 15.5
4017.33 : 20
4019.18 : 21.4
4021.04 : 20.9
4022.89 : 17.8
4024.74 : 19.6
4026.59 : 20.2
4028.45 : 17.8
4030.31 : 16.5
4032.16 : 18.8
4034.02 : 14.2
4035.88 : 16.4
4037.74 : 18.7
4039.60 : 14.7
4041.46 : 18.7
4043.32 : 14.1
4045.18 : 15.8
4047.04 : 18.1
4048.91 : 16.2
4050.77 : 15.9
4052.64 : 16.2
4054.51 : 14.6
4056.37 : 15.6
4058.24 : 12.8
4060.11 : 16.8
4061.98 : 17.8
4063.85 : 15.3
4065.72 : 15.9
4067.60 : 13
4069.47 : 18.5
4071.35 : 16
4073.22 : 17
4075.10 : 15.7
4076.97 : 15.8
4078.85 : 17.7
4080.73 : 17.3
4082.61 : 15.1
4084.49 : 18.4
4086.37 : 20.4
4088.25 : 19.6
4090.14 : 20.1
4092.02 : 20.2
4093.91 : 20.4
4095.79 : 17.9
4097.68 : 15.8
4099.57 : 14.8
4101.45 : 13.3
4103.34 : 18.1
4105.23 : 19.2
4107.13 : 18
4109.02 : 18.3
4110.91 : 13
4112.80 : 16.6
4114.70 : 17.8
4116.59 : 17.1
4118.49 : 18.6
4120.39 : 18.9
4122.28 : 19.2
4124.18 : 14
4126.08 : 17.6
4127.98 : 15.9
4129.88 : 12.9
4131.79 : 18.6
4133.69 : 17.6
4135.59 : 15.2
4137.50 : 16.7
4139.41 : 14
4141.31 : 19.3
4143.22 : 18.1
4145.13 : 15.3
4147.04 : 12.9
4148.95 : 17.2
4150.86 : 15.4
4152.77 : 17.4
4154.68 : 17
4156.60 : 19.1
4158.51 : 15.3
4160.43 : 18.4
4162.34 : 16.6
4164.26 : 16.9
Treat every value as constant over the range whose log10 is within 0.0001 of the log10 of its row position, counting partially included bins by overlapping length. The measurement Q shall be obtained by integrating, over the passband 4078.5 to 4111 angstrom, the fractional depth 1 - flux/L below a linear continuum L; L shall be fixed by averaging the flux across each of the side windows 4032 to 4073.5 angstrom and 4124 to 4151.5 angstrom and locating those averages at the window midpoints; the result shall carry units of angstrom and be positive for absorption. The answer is -3.38 angstrom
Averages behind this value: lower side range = 16.1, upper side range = 16.1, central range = 17.8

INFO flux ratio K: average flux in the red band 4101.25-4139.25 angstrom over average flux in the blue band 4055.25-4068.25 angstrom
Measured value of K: 1.10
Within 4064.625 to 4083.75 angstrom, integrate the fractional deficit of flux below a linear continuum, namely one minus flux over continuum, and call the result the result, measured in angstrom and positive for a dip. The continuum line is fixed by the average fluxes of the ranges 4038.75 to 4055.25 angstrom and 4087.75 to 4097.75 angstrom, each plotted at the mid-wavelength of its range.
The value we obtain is 1.8 angstrom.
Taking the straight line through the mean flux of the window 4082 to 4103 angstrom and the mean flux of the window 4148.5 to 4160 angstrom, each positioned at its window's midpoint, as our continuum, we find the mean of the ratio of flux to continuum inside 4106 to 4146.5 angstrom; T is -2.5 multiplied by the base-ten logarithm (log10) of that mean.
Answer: 0.04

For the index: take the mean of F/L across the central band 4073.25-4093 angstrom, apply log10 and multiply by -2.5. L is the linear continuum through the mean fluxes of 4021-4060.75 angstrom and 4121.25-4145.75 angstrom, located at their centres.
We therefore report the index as -0.084 mag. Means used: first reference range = 16.7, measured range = 18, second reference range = 16.5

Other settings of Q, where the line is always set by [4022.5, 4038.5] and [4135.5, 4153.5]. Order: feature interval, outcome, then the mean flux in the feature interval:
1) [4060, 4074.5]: 0.85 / 16.2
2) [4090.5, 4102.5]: -0.26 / 17.2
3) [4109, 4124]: -0.59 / 17.2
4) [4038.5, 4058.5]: 1.93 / 15.8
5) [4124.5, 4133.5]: 0.10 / 16.2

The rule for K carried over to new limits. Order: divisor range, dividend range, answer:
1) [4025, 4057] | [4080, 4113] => 1.06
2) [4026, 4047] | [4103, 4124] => 1.04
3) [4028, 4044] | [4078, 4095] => 1.13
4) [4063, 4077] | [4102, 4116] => 1.08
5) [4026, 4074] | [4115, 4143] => 1.03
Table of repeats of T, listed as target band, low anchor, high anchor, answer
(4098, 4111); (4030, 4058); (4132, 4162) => -0.01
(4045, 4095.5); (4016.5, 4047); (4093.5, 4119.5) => 0.03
